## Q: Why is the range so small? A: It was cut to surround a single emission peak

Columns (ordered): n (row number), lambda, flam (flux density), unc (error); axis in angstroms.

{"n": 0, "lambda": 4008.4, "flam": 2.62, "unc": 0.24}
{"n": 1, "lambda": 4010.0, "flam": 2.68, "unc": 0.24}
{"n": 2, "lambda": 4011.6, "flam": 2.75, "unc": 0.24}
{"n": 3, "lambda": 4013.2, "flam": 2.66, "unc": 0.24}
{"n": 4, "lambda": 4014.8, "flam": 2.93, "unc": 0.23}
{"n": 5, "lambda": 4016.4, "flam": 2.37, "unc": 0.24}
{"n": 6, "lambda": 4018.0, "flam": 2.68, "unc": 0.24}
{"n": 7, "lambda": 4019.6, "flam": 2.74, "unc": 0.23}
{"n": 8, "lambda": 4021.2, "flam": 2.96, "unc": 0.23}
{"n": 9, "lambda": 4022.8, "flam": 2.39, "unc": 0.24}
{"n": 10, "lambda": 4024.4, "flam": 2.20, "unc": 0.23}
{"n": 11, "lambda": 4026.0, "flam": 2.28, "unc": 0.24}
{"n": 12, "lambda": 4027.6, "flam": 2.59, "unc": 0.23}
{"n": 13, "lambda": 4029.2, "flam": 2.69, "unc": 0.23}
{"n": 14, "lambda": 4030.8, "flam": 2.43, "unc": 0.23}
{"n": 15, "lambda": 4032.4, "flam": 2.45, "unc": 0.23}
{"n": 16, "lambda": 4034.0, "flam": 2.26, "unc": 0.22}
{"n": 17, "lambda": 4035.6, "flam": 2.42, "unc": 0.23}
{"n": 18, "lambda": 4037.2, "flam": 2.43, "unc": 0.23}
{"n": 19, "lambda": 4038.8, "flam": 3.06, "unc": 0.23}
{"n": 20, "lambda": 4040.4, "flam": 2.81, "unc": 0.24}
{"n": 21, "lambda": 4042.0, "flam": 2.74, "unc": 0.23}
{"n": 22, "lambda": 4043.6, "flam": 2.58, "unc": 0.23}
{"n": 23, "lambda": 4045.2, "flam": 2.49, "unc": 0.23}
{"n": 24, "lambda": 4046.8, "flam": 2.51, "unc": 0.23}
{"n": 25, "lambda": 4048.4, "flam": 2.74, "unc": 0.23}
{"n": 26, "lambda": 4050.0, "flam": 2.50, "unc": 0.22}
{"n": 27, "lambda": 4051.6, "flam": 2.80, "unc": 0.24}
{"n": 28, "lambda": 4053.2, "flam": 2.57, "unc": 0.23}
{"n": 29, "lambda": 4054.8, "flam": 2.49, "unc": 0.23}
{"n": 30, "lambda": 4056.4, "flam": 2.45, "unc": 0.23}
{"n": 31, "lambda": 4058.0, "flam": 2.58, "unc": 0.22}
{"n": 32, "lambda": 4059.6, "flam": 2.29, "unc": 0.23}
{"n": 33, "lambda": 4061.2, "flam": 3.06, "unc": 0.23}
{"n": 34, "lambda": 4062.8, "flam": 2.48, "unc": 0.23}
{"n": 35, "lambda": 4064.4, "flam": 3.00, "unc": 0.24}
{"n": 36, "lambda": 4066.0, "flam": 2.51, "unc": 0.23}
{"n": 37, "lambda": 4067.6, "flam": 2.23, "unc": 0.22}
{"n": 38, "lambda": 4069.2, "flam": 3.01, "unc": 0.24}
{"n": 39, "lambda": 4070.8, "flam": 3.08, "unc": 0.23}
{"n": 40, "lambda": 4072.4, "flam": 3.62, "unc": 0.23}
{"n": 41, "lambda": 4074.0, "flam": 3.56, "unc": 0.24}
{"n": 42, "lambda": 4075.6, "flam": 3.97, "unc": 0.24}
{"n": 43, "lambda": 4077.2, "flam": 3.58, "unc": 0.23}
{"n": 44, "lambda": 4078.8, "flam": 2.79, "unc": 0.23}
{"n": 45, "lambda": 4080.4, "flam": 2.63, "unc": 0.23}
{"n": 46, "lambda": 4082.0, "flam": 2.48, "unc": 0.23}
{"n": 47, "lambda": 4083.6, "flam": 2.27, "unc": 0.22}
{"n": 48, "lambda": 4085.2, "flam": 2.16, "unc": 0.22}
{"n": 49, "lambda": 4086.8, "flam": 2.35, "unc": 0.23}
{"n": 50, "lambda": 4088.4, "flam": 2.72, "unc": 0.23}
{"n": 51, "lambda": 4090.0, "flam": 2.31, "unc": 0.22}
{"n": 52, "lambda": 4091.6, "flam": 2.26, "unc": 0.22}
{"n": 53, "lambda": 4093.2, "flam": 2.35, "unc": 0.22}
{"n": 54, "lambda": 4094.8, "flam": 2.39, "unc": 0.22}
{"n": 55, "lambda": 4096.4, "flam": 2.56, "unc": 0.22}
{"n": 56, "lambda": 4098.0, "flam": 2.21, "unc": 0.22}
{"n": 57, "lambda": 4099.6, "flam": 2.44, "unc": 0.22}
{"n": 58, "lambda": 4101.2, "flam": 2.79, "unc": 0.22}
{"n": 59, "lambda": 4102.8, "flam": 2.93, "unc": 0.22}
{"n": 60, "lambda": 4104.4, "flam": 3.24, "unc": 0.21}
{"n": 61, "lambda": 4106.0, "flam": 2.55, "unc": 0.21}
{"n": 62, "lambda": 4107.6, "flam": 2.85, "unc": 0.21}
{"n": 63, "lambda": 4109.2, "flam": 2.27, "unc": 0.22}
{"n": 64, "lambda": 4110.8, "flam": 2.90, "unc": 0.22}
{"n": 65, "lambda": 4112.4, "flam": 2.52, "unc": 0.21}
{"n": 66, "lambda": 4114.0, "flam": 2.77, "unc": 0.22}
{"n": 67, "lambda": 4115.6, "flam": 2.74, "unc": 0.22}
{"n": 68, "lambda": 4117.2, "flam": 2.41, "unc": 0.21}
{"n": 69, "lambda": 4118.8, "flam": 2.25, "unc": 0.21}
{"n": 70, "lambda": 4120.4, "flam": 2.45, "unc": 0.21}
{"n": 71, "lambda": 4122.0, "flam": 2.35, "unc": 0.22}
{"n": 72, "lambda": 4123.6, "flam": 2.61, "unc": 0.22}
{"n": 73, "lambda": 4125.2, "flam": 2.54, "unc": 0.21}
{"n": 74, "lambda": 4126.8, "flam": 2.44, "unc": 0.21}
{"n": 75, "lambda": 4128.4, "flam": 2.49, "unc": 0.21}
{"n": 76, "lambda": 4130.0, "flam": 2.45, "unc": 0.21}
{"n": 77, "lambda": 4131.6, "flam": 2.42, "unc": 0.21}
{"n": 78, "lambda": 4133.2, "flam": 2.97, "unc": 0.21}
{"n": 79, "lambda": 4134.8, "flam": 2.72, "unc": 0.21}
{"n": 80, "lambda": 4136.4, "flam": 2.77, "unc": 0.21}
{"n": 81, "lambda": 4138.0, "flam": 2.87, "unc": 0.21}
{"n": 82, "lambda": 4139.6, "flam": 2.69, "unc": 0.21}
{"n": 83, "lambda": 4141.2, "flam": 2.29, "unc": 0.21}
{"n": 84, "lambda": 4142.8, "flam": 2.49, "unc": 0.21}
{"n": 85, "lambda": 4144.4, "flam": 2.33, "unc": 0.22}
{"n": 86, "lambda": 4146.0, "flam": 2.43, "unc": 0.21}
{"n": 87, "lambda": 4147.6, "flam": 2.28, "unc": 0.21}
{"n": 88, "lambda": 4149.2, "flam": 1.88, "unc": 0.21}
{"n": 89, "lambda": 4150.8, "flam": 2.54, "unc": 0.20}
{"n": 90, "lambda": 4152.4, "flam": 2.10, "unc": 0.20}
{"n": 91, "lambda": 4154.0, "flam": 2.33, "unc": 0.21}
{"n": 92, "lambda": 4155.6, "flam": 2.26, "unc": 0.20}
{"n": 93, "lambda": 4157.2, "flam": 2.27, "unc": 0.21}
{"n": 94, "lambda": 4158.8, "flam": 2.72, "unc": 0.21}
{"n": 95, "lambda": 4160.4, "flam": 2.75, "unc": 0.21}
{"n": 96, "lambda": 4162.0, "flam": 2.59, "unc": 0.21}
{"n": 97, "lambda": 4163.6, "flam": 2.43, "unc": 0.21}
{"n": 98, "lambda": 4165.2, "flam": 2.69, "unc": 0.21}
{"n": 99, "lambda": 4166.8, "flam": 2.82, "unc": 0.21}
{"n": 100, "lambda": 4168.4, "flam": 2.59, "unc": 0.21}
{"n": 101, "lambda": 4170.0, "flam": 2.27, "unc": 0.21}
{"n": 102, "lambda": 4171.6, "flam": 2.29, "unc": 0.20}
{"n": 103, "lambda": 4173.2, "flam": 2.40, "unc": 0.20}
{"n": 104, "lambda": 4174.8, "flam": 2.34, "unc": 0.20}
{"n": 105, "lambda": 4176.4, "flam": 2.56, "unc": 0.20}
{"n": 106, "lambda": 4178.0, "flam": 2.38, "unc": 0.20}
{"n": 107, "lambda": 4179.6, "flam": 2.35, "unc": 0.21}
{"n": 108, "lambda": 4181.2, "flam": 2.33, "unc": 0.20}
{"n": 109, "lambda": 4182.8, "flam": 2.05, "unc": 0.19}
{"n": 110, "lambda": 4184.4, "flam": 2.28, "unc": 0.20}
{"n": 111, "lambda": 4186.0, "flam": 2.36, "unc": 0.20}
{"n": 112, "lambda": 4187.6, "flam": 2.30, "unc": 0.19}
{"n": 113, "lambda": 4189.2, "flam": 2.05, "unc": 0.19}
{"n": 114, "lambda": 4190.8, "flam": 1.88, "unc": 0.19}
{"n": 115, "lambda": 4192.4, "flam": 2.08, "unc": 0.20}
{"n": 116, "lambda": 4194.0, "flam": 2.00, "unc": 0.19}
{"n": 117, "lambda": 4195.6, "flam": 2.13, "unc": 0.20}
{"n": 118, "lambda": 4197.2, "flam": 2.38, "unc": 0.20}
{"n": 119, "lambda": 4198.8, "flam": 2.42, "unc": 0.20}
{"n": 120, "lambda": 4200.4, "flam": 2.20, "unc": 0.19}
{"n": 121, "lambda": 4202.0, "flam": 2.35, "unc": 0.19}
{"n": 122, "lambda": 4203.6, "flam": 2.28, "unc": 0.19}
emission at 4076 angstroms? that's [O II] 3727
